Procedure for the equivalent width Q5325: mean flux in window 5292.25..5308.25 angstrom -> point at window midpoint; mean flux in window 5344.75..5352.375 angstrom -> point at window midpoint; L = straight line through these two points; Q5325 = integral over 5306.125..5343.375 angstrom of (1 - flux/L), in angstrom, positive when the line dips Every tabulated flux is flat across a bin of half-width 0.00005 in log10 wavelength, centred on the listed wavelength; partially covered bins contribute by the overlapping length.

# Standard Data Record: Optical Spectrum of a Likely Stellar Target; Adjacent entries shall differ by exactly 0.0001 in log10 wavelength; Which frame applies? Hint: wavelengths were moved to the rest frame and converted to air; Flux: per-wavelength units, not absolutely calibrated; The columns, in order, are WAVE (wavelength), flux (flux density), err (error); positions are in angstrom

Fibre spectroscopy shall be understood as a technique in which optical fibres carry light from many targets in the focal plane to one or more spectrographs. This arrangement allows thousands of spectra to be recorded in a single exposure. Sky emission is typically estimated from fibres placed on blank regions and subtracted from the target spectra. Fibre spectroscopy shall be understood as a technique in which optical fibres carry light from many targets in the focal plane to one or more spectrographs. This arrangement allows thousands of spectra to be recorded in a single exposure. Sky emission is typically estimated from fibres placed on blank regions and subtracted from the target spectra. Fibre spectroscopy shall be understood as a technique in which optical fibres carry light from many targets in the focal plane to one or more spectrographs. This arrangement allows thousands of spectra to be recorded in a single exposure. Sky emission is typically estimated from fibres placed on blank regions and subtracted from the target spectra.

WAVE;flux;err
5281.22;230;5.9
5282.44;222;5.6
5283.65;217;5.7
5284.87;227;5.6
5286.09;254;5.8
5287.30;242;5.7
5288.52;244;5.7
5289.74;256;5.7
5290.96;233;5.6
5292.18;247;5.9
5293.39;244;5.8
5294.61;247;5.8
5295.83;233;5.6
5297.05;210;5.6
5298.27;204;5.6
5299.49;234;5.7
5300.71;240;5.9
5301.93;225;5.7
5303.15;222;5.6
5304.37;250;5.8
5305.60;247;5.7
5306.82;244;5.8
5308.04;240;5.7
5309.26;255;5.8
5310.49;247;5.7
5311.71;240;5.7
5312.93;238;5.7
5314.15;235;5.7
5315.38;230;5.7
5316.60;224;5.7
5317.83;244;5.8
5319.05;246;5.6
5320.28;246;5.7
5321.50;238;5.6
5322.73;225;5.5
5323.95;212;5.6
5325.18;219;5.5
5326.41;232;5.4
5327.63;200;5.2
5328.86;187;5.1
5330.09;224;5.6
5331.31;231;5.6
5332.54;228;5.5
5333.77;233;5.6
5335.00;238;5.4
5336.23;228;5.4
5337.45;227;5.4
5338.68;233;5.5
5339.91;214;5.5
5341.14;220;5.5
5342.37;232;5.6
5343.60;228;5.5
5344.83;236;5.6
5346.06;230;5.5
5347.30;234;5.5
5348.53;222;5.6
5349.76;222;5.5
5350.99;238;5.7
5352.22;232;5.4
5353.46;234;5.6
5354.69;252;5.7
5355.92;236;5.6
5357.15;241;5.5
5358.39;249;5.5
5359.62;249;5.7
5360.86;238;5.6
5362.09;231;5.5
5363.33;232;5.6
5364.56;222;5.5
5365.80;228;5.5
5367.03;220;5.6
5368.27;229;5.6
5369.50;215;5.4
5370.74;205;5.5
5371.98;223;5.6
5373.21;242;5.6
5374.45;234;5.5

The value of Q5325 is 0.3 angstrom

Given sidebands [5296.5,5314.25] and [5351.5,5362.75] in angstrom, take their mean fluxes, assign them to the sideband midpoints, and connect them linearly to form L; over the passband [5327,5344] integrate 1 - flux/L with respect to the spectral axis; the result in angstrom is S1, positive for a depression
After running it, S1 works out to 1.1 angstrom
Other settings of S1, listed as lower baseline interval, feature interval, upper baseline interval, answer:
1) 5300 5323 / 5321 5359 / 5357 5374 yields 0.96 angstrom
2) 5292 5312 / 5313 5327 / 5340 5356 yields 0.15 angstrom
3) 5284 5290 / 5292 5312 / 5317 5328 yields 0.03 angstrom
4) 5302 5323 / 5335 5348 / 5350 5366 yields 0.50 angstrom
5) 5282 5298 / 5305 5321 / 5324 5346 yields -0.78 angstrom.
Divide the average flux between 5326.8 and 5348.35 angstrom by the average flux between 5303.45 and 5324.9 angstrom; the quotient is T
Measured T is 0.9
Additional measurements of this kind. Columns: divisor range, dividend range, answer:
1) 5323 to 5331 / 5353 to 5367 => 1.11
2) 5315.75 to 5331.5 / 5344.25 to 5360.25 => 1.05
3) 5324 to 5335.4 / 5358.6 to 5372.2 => 1.03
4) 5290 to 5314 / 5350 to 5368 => 0.99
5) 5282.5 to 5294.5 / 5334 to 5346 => 0.95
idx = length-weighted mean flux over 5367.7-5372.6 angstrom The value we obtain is 218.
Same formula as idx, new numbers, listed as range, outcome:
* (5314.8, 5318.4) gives 232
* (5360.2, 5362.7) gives 235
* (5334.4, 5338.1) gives 231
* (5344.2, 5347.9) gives 233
